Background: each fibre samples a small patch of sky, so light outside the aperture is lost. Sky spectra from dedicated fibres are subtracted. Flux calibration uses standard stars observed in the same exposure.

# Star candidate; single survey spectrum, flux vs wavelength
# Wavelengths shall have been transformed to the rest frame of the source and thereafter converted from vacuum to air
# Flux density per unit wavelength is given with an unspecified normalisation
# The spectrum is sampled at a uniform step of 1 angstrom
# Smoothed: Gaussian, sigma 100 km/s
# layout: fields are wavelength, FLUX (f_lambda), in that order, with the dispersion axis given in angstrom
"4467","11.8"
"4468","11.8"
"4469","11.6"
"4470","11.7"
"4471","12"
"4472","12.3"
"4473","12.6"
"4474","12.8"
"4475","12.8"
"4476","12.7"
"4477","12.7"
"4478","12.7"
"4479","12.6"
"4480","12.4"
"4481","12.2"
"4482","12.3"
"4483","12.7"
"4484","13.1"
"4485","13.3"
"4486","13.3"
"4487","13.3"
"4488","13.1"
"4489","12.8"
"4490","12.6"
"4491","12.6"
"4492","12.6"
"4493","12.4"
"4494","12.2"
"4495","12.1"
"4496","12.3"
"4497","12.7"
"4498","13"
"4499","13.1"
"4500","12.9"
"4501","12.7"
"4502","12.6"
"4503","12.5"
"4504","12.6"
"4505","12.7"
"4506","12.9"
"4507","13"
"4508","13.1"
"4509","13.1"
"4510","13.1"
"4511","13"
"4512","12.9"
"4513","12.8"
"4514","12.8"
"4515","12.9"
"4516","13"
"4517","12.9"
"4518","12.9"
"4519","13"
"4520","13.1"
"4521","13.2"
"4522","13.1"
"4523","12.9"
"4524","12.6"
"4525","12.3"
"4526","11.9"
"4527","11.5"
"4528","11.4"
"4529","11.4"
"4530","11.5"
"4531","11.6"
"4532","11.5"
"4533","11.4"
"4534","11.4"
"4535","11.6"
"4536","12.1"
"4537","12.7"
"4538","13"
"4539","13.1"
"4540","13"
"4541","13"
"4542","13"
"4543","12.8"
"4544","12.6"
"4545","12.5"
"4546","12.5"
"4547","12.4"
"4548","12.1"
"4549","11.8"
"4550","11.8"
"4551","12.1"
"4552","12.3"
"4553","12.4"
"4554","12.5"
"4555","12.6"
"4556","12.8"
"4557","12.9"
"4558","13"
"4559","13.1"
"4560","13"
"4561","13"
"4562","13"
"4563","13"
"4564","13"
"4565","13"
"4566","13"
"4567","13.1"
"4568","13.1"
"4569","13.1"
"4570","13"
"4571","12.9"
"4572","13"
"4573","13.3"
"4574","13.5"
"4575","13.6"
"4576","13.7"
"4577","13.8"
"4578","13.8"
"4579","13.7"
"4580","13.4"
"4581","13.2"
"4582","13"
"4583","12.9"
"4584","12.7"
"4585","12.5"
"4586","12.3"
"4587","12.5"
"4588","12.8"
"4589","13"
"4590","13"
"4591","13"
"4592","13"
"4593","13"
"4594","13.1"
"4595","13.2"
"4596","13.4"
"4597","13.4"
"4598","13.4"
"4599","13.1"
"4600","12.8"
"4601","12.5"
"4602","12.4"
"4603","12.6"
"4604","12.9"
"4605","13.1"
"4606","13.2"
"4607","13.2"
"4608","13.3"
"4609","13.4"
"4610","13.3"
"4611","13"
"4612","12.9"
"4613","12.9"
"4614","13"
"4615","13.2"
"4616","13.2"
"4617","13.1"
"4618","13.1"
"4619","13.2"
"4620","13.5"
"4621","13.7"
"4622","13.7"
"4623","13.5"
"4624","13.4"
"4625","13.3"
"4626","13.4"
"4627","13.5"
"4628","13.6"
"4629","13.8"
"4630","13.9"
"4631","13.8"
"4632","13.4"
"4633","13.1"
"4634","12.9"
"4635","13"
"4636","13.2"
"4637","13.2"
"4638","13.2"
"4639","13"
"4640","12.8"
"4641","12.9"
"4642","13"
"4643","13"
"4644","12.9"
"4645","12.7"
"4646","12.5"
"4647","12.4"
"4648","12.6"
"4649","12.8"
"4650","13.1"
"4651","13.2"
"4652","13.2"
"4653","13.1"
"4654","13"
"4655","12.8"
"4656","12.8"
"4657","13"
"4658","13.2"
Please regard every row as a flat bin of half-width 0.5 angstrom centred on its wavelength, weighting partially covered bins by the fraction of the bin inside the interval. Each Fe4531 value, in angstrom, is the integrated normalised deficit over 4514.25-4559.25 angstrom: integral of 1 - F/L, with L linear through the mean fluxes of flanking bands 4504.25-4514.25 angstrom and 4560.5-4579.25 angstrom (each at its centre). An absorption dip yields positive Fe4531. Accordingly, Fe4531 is 2.2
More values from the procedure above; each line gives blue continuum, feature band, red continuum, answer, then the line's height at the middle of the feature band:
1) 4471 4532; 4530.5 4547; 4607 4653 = 0.6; 12.8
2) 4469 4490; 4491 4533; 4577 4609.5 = 0.6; 12.8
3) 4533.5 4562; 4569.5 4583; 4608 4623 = -0.5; 12.8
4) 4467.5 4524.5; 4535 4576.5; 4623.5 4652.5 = 0.3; 12.9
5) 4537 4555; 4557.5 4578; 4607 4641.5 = -0.7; 12.7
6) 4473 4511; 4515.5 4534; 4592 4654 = 0.8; 12.8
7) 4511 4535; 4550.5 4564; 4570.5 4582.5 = 0.3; 13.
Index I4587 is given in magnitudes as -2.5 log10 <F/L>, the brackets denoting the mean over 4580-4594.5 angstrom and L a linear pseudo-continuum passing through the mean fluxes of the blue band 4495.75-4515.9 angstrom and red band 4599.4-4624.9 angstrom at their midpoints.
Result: 0.02 mag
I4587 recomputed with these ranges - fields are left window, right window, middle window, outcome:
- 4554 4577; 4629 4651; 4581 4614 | 0.01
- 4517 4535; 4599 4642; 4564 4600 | -0.03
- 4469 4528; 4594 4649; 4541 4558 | 0.03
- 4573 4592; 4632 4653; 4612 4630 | -0.03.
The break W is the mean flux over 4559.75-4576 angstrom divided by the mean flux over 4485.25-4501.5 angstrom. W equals 1.0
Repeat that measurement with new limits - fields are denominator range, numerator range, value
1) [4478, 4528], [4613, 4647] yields 1.04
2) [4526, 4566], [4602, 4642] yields 1.07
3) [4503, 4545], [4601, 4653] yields 1.05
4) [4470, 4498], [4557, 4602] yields 1.04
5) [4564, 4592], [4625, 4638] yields 1.02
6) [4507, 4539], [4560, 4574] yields 1.05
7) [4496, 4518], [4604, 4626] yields 1.03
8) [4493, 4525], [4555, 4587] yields 1.02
